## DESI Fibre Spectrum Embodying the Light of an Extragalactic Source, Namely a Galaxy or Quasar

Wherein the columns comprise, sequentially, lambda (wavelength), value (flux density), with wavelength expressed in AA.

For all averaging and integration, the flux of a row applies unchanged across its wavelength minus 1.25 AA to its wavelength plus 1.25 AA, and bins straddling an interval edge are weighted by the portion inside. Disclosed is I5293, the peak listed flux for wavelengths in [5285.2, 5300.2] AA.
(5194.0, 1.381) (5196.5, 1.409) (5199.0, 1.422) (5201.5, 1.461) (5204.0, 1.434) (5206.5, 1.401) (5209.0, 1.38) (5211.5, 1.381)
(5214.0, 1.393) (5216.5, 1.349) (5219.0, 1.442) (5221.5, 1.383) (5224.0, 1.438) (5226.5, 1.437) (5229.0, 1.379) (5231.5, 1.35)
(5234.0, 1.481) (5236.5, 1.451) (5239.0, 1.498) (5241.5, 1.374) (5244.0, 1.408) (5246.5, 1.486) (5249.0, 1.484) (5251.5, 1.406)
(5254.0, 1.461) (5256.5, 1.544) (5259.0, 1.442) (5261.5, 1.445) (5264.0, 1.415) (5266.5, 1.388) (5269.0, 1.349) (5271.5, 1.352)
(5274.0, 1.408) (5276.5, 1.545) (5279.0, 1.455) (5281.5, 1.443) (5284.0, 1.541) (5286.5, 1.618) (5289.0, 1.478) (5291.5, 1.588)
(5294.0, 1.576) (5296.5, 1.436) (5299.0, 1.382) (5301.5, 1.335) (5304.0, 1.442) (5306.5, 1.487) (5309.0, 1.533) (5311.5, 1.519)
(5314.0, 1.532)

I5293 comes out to 1.618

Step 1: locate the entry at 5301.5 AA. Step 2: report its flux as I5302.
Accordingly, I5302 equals 1.335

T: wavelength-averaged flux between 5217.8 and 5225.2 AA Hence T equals 1.42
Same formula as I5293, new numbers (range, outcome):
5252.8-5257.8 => 1.544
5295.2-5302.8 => 1.436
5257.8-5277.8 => 1.545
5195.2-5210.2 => 1.461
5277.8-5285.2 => 1.541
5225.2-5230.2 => 1.437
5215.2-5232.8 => 1.442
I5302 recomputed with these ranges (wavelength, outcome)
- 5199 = 1.422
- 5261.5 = 1.445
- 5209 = 1.38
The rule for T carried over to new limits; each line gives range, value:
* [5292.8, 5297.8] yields 1.5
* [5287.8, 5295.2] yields 1.55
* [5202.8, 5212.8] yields 1.4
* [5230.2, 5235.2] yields 1.41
